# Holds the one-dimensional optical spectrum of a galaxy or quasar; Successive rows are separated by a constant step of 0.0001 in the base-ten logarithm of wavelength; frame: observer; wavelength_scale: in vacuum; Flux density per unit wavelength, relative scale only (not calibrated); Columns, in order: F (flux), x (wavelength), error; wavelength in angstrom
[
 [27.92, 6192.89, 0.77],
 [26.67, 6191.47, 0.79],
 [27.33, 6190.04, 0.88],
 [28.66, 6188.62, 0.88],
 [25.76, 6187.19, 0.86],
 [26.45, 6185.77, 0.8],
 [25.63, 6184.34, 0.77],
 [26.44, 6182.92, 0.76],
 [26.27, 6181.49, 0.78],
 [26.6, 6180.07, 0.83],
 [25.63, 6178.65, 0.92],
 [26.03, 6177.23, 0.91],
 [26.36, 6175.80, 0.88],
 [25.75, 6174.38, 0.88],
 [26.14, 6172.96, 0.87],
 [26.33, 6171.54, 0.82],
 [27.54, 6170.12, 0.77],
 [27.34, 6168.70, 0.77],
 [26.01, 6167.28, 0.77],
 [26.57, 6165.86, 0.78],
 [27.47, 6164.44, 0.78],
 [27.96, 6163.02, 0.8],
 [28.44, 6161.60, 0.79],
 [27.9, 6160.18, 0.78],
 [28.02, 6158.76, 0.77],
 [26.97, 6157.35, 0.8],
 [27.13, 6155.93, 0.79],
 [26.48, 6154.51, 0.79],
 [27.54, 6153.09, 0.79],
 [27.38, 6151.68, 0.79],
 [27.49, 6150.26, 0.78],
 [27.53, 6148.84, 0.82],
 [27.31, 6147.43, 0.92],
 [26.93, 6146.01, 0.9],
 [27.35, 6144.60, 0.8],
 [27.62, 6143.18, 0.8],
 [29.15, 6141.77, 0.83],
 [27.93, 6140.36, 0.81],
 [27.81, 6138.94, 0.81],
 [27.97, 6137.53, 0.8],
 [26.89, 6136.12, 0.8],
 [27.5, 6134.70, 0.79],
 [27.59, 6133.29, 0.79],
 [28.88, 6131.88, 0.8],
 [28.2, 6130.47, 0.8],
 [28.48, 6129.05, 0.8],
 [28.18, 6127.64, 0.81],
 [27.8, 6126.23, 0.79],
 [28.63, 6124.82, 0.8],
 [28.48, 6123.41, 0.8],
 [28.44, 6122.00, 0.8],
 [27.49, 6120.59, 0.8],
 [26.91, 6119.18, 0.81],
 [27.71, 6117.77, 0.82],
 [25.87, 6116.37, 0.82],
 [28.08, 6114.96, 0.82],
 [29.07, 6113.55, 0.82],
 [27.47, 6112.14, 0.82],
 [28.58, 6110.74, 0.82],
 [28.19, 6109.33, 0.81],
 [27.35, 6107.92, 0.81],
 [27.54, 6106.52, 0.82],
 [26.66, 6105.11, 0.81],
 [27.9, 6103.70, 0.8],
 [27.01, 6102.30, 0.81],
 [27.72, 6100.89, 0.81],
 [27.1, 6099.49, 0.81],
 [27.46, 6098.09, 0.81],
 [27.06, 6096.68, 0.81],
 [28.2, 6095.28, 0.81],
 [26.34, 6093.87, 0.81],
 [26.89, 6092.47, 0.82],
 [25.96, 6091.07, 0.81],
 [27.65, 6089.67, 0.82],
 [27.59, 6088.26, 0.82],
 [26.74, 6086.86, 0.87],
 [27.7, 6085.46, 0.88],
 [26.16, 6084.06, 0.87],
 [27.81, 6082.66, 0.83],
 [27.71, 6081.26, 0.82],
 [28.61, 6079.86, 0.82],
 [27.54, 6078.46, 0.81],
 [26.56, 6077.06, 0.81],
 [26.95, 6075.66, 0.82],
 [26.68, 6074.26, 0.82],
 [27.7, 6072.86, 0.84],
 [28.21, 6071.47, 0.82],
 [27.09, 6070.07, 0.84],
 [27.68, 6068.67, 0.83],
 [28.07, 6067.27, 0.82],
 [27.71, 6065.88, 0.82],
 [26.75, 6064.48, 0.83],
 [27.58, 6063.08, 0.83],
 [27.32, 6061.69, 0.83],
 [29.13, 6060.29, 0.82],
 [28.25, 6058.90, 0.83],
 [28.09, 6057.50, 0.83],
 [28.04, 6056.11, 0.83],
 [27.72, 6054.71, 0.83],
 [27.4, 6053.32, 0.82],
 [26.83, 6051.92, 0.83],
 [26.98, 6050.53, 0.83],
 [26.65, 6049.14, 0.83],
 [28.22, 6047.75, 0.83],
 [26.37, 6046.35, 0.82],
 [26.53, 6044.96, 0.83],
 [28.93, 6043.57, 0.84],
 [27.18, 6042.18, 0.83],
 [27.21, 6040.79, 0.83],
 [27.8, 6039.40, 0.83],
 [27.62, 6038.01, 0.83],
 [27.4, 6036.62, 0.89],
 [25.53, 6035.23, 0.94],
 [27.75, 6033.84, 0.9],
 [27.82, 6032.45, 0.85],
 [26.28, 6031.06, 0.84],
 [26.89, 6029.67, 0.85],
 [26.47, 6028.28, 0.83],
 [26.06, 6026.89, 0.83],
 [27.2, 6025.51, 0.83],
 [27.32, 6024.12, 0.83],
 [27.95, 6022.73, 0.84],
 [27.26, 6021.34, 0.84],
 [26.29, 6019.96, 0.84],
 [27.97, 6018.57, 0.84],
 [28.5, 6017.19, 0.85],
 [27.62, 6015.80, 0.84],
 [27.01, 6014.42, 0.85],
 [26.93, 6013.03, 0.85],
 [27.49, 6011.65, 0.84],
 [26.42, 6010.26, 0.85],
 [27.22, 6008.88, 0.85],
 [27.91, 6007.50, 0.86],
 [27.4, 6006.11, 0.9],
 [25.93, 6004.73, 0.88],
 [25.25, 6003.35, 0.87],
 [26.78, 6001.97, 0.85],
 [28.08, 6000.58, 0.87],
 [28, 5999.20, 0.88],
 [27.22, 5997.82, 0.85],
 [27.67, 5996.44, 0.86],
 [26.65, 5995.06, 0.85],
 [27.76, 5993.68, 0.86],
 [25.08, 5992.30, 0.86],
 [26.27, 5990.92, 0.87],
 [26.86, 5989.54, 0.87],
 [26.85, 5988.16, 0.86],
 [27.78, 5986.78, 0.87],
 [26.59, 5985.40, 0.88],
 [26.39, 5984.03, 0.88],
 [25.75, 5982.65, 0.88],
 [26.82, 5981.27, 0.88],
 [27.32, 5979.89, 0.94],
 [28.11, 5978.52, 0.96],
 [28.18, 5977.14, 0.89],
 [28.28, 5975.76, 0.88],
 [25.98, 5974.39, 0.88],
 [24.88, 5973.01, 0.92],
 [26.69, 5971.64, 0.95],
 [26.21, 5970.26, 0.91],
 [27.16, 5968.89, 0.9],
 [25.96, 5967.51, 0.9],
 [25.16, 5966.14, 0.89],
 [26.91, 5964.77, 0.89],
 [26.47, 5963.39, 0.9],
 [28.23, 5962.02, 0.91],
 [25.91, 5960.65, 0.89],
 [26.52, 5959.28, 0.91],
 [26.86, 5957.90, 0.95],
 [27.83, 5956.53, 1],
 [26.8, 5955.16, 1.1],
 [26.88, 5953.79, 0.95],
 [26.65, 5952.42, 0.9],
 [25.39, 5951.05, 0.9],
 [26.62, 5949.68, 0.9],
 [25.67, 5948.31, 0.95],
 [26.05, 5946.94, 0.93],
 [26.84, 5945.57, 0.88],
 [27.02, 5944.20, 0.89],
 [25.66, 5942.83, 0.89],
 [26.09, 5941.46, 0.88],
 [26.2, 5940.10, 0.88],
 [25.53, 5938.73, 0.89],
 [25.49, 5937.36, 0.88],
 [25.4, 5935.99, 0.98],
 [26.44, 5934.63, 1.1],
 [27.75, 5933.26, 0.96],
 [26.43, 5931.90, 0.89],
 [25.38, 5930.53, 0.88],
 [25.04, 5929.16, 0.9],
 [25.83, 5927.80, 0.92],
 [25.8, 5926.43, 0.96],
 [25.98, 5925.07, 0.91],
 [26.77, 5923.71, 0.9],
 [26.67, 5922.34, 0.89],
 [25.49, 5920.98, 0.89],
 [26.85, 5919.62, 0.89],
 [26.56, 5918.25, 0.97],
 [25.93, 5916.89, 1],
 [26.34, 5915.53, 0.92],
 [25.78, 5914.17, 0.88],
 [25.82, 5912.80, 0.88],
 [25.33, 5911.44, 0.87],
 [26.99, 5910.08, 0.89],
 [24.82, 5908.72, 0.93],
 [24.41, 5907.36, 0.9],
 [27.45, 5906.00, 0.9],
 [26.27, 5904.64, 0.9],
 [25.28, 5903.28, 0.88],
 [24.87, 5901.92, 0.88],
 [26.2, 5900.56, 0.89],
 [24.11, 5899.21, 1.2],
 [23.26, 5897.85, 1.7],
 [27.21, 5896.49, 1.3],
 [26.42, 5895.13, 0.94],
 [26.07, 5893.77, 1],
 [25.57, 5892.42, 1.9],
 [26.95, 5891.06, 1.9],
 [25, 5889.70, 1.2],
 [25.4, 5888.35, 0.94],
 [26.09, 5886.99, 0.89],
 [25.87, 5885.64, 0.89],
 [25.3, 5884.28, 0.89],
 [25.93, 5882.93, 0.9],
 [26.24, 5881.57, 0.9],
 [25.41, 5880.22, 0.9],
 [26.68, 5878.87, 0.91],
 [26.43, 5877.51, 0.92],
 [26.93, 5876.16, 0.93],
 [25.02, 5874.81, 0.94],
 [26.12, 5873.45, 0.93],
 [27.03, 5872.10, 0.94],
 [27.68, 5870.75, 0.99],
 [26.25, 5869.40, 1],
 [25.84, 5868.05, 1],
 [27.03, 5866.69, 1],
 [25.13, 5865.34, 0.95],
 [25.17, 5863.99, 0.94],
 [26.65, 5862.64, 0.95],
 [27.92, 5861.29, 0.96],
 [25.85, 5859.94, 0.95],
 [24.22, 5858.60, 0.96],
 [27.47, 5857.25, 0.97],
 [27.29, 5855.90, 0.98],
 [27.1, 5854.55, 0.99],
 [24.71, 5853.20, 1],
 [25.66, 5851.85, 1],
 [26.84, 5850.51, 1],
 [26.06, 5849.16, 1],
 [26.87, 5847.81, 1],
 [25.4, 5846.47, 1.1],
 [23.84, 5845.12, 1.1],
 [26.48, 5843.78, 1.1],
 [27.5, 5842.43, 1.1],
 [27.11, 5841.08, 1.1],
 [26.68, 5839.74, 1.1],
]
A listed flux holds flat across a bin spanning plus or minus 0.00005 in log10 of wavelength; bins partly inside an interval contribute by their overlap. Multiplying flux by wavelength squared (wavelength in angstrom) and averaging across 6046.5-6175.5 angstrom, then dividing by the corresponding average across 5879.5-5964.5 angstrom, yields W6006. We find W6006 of 1.12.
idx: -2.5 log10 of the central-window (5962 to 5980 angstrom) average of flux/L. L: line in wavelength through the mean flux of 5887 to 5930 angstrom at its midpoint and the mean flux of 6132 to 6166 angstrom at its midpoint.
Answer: -0.020 mag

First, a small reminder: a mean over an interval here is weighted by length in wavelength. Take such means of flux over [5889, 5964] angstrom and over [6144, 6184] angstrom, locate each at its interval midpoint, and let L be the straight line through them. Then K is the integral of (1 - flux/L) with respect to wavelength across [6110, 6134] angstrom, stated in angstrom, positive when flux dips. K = -1.07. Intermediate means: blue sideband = 26.1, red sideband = 26.9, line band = 28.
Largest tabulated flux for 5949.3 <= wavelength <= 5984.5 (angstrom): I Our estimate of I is 28.28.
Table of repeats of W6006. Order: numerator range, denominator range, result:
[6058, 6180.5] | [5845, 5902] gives 1.15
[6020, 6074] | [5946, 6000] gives 1.05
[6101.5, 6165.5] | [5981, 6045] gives 1.07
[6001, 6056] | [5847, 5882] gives 1.09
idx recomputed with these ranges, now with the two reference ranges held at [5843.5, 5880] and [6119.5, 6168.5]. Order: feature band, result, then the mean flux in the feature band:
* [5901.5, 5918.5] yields 0.026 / 25.8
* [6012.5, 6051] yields -0.005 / 27.2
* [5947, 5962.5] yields 0.002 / 26.6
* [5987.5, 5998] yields 0.005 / 26.8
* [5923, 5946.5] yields 0.020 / 26.1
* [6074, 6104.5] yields 0.006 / 27.2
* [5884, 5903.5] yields 0.033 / 25.6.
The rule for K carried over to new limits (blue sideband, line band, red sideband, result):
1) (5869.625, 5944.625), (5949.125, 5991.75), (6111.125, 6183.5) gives -0.6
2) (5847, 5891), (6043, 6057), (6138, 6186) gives -0.3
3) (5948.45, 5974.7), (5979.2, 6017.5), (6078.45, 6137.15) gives -0.3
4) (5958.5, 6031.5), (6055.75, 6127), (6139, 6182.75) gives -1.4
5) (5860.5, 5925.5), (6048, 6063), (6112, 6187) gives -0.5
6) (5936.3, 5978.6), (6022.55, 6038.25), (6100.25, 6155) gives 0.0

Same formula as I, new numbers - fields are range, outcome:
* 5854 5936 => 27.92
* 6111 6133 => 29.07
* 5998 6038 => 28.5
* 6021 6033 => 27.95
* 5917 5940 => 27.75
